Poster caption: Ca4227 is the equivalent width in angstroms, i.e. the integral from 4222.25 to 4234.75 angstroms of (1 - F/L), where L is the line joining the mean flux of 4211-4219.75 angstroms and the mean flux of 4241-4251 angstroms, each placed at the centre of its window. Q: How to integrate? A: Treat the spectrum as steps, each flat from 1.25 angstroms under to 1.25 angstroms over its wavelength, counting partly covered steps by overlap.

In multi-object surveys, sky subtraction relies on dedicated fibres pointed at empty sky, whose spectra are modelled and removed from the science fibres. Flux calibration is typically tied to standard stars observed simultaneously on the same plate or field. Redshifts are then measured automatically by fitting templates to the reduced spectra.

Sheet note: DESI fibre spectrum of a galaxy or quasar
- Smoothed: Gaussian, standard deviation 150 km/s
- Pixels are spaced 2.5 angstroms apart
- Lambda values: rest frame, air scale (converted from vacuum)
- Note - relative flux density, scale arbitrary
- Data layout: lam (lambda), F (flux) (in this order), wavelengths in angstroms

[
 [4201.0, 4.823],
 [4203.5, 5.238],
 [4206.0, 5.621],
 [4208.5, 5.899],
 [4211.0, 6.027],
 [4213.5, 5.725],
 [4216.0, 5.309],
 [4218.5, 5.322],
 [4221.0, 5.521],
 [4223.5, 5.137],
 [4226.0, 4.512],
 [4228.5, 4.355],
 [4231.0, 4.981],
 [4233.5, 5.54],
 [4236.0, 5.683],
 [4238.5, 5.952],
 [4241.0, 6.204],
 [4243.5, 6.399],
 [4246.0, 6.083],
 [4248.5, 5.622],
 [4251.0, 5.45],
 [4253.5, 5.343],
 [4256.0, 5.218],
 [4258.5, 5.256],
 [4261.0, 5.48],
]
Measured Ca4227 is 1.8 angstroms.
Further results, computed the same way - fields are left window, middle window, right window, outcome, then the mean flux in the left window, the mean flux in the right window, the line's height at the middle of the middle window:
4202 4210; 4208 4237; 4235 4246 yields 2.4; 5.58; 6.07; 5.81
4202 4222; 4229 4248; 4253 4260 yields -1.3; 5.57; 5.27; 5.39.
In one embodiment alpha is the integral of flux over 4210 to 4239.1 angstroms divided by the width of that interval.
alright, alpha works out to 5.32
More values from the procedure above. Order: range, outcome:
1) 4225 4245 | 5.47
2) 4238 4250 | 6.05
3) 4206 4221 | 5.64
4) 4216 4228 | 5.09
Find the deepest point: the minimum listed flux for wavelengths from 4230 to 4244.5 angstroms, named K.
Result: 4.981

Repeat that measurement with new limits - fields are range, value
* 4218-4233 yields 4.355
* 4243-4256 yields 5.218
